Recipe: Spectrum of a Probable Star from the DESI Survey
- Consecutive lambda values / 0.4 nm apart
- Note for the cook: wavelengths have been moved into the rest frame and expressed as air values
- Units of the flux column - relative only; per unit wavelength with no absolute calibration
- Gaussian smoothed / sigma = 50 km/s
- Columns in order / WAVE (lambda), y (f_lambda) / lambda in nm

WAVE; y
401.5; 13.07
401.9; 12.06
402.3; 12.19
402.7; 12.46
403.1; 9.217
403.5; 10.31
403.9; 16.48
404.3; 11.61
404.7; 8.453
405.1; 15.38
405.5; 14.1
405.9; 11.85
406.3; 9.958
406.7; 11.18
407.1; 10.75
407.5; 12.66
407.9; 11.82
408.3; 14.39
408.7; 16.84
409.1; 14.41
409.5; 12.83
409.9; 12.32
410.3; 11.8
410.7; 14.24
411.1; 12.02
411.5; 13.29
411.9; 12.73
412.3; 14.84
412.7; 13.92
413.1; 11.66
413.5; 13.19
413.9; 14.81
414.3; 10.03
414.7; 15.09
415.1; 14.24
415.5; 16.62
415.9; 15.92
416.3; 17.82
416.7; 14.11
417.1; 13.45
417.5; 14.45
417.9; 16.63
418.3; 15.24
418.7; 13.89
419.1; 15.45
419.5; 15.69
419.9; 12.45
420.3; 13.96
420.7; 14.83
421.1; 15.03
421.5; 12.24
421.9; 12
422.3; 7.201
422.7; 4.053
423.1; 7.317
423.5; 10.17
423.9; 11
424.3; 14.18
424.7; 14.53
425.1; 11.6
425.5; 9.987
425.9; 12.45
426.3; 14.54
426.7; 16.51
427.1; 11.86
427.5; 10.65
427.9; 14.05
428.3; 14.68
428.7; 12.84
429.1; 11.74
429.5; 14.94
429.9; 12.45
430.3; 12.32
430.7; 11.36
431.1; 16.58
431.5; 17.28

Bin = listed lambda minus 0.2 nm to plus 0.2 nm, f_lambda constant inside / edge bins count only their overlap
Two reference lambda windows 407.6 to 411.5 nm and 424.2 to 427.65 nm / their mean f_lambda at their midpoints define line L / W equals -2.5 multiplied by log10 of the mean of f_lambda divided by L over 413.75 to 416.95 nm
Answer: -0.12 mag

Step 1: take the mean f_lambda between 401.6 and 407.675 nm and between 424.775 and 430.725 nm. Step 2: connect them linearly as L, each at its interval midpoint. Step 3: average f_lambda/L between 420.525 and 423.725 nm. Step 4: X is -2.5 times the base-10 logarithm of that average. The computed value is 0.22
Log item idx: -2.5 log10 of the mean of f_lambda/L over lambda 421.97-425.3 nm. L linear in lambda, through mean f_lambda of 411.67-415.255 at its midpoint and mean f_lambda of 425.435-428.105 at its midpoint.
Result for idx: 0.28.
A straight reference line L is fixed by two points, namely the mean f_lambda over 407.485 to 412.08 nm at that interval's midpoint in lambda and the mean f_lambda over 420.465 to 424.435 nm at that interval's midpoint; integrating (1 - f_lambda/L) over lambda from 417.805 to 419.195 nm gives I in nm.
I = -0.44 nm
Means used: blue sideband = 13.3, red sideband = 10.8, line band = 15.2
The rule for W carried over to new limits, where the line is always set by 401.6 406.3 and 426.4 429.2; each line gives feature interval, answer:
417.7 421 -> -0.15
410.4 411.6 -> -0.05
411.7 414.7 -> -0.05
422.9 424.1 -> 0.35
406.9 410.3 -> -0.07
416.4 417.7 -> -0.12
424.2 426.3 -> 0.04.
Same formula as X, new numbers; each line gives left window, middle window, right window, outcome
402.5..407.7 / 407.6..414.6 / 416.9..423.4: -0.09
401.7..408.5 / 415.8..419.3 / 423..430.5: -0.22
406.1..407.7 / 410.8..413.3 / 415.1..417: 0.05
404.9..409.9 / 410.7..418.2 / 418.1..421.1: -0.02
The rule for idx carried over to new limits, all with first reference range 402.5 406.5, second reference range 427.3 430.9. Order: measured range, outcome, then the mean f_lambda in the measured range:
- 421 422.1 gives -0.032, 12.9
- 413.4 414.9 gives -0.084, 13.3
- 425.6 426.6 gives -0.063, 13.4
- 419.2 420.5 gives -0.136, 14.1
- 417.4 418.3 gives -0.247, 15.6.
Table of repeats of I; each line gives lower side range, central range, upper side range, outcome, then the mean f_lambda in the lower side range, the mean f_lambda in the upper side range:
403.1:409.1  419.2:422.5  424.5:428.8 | -0.02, 12.5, 13.1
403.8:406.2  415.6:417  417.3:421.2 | -0.15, 12.7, 14.8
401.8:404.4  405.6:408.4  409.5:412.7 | 0.17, 12.1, 13.1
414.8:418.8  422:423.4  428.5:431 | 0.72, 15.3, 12.8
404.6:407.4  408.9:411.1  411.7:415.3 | -0.06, 11.8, 13.4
